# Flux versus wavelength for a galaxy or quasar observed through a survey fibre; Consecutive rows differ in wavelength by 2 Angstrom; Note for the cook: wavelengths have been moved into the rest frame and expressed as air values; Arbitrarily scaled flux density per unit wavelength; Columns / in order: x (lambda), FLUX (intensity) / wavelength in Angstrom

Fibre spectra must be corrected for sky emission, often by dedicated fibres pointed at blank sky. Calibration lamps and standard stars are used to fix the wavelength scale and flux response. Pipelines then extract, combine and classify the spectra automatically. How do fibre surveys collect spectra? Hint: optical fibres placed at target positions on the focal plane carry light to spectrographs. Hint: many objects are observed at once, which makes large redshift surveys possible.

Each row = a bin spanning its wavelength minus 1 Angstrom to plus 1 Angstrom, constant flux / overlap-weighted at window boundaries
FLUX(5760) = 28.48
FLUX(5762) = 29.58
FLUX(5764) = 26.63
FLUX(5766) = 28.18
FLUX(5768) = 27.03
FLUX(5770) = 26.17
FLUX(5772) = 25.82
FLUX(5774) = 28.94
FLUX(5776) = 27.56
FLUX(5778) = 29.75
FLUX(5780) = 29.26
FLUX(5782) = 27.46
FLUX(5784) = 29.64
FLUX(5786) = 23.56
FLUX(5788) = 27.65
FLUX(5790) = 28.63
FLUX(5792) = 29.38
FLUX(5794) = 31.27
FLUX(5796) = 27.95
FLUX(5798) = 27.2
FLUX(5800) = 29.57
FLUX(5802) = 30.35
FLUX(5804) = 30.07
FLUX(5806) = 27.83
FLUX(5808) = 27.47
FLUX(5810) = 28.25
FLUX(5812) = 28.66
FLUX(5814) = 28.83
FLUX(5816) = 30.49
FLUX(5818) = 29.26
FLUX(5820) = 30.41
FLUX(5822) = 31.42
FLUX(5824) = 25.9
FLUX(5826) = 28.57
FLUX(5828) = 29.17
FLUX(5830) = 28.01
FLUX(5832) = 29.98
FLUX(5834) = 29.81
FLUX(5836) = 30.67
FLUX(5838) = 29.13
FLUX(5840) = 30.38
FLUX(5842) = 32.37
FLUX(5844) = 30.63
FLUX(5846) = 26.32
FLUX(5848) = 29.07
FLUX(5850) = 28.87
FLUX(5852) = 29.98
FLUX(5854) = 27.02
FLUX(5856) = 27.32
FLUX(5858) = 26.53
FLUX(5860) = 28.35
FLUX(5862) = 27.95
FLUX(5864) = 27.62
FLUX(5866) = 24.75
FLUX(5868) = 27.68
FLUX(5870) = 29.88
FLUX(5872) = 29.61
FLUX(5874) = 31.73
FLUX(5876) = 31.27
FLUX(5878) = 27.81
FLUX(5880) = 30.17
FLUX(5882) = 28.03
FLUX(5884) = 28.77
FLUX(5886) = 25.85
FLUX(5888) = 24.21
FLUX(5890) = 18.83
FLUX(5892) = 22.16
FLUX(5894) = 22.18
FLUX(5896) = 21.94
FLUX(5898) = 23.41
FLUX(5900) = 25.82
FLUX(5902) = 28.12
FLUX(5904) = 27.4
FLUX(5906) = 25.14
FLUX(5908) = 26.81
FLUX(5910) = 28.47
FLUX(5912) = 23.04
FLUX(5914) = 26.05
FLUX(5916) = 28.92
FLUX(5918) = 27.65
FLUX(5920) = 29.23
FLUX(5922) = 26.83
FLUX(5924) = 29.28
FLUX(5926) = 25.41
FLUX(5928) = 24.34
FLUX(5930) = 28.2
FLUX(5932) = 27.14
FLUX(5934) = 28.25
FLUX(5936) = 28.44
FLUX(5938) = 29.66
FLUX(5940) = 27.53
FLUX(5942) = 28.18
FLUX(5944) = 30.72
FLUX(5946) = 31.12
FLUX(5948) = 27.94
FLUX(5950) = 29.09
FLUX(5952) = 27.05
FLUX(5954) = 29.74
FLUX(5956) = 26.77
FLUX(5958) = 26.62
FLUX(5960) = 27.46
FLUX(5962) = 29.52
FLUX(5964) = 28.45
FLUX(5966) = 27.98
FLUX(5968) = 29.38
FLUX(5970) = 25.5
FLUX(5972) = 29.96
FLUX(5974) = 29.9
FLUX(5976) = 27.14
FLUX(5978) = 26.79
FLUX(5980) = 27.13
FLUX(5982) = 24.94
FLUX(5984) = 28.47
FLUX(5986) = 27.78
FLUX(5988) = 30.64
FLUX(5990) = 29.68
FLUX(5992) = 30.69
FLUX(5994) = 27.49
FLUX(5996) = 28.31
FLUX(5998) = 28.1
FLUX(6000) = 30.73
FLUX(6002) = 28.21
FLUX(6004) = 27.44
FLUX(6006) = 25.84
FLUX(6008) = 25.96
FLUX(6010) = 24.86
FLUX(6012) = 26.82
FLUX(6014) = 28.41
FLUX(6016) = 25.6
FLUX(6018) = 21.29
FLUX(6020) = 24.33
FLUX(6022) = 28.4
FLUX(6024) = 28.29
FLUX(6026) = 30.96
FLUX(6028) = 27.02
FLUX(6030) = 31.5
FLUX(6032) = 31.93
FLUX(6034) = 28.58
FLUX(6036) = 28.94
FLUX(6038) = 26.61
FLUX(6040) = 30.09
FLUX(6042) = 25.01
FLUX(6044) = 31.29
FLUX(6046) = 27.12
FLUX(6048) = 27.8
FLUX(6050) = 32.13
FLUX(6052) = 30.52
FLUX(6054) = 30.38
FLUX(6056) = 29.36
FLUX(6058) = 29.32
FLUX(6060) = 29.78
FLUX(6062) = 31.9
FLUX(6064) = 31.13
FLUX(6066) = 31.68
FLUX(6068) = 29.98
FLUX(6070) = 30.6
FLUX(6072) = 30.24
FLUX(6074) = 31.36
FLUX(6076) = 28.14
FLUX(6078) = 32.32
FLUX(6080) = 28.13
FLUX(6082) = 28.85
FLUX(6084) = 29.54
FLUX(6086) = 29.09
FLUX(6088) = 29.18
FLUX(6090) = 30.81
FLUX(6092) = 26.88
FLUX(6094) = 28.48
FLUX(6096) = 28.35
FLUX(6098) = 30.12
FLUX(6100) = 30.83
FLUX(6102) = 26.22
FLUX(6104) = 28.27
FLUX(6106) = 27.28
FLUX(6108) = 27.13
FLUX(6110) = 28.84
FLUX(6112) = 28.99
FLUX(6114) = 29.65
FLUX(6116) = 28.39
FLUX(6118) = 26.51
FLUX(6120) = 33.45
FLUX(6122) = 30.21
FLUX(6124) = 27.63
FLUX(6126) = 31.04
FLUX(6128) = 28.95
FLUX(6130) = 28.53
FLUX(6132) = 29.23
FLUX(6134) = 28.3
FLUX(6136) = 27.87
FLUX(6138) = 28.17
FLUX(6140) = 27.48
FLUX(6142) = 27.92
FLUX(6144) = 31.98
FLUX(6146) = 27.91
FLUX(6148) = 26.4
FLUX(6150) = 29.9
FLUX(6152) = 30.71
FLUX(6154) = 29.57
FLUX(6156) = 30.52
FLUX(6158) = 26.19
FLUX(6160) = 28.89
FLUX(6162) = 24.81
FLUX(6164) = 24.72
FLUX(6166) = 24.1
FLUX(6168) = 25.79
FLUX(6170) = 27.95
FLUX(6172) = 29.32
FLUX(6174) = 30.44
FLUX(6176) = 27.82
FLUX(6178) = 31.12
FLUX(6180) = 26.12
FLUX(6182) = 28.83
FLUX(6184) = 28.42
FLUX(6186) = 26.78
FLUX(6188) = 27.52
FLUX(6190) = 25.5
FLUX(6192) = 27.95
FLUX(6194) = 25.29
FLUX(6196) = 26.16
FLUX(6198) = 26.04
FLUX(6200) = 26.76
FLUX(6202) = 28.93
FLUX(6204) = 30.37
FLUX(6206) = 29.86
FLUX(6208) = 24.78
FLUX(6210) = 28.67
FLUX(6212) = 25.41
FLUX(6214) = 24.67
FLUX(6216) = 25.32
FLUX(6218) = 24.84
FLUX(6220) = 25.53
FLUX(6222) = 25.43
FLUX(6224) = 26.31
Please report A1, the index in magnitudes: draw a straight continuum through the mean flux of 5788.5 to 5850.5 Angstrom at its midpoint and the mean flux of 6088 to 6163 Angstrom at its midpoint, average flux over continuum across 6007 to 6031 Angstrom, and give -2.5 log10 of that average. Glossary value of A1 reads 0.08 mag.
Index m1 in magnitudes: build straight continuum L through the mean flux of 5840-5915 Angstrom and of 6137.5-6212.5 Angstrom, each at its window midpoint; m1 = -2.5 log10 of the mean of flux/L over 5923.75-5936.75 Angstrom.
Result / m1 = 0.00 mag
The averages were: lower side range 27.1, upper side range 27.8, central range 27.2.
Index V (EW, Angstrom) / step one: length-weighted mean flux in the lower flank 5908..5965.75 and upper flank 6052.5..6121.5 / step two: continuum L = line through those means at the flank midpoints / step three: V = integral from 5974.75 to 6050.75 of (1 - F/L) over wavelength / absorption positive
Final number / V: 1.94 Angstrom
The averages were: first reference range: 27.9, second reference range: 29.5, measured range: 27.9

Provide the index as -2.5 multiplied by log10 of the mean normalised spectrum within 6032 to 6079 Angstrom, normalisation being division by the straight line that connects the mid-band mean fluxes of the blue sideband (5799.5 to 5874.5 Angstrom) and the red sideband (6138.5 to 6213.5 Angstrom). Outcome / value -0.06 mag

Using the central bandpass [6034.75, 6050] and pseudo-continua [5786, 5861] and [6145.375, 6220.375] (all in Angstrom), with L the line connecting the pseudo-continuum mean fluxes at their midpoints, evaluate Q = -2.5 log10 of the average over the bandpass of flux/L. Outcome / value -0.02 mag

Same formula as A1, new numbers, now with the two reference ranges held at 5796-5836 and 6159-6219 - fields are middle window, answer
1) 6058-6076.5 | -0.10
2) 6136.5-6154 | -0.06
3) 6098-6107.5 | -0.03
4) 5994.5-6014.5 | 0.02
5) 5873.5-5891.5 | 0.06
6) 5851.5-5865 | 0.04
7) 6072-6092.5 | -0.07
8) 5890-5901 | 0.25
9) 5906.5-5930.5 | 0.06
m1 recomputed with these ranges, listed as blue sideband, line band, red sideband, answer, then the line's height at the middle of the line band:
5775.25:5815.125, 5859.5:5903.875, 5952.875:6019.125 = 0.06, 28.1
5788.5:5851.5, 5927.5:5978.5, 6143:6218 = 0.01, 28.6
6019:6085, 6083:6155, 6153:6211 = -0.01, 28.5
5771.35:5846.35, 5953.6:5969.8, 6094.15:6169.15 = 0.02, 28.7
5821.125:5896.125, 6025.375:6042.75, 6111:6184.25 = -0.03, 28.3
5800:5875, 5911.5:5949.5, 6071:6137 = 0.04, 29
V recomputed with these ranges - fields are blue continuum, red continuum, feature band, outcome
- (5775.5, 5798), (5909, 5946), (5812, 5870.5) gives -1.5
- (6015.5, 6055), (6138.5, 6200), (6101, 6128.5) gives -0.7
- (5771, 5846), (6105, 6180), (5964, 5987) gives 0.7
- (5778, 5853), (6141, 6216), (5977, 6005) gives 0.0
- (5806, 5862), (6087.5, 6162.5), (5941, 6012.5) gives 1.8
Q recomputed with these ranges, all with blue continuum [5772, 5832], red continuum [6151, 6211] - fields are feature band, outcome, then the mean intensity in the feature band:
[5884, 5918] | 0.135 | 25.1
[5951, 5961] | 0.029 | 27.5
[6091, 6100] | -0.032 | 28.7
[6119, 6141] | -0.052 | 29.2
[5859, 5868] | 0.050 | 27.2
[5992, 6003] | -0.023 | 28.8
